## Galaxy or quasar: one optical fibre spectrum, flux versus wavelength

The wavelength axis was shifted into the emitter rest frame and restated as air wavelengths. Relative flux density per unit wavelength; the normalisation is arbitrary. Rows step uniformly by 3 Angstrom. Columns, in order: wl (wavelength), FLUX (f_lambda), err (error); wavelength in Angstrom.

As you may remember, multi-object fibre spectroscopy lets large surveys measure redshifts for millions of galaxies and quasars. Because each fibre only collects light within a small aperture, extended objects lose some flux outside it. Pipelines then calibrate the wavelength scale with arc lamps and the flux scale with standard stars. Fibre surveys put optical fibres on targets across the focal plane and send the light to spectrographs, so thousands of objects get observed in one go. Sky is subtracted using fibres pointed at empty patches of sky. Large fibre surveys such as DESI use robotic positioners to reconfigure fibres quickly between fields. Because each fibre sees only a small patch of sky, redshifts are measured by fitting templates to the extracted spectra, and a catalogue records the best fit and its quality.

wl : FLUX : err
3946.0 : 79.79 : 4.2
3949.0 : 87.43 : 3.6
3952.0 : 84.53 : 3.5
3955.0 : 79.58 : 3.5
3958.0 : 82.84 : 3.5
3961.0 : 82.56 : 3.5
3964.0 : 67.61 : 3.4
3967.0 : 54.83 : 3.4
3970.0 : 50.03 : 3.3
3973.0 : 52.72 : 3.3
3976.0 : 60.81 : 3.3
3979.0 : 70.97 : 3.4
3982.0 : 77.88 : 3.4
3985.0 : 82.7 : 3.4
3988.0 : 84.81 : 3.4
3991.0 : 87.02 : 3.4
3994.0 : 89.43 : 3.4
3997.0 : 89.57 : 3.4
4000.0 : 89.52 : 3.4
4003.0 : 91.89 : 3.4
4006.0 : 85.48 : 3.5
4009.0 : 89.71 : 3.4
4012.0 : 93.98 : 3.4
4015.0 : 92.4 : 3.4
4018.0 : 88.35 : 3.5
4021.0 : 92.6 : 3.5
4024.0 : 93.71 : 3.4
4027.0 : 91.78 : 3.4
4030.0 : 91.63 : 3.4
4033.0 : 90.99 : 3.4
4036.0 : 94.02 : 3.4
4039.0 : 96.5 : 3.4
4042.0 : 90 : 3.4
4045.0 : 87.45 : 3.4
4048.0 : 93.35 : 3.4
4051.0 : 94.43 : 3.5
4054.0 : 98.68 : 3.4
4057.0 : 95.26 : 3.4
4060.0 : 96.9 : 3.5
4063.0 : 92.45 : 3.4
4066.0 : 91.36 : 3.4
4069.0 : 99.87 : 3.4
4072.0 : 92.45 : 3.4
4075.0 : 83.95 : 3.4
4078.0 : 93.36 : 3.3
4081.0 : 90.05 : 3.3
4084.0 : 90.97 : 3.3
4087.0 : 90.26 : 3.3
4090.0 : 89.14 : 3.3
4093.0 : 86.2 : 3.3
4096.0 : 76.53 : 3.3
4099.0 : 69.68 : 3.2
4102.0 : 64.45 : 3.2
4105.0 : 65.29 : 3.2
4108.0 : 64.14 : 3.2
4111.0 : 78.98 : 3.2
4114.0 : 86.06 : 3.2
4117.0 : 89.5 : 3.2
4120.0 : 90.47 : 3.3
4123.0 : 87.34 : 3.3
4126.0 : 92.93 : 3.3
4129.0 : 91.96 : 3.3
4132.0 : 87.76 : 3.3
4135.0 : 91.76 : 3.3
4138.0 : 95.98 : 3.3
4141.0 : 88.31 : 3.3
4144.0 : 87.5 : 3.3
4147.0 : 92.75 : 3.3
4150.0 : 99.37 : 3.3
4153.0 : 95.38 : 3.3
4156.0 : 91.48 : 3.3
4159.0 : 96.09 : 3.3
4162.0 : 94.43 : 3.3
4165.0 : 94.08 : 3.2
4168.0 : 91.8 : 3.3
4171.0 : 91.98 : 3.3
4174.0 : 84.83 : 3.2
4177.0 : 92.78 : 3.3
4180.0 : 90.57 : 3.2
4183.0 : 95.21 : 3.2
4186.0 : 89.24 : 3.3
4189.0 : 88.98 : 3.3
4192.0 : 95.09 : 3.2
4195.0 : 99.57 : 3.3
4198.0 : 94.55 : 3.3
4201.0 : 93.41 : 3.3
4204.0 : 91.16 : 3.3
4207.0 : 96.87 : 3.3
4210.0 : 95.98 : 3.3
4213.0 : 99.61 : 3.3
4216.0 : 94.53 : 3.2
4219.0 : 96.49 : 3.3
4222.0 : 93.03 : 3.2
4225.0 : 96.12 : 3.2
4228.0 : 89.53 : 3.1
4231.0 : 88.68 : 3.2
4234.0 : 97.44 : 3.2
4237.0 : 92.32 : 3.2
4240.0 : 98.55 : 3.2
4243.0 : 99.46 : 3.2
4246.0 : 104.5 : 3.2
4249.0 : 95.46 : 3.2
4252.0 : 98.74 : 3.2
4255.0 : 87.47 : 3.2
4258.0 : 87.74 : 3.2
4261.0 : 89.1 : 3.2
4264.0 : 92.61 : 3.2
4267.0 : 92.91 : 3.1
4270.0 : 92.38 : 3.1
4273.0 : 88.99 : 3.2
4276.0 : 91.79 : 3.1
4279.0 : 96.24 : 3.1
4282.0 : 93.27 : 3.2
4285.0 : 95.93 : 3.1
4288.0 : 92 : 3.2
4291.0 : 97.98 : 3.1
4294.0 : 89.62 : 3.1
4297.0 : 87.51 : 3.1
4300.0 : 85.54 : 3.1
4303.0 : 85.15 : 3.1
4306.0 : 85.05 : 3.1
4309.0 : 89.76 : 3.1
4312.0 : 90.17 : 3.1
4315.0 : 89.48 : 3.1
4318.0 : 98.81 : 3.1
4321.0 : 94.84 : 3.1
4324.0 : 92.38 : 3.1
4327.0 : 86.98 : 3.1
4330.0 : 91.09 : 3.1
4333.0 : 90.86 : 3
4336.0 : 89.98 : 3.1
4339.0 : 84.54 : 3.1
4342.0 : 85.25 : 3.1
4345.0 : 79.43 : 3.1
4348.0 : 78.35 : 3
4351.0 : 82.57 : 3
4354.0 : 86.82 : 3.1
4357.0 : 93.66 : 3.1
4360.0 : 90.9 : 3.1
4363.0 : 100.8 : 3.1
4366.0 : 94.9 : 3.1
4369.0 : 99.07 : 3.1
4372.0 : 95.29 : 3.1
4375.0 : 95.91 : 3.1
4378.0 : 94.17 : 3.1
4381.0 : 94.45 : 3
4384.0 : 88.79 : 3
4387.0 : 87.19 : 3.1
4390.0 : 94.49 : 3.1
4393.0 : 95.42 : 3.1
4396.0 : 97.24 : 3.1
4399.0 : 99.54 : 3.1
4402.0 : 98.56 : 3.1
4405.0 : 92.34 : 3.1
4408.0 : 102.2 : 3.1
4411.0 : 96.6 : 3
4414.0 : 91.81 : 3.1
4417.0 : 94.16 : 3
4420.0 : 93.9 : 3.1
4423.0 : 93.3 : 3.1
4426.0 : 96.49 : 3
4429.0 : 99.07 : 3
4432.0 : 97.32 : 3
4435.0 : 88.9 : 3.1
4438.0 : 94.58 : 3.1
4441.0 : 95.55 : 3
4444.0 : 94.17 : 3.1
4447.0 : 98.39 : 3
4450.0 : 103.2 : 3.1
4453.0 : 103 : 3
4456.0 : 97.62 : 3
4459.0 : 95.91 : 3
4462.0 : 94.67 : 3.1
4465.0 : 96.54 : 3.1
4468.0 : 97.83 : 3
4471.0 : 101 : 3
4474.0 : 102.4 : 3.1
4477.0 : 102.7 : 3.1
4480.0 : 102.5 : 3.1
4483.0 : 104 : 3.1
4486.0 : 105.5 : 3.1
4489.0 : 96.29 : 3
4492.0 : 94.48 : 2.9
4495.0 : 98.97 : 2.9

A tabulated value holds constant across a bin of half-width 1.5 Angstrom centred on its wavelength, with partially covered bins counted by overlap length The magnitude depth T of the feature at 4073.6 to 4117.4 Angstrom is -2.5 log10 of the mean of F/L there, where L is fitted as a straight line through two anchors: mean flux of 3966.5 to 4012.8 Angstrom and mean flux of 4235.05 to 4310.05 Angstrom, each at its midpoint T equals 0.03 mag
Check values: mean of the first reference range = 78.5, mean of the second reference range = 92.4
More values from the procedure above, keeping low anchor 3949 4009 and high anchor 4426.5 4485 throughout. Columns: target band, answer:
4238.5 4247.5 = -0.134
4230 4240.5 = -0.063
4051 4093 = -0.135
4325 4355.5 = 0.093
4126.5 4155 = -0.093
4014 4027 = -0.156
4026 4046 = -0.148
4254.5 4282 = -0.012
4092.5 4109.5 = 0.182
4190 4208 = -0.091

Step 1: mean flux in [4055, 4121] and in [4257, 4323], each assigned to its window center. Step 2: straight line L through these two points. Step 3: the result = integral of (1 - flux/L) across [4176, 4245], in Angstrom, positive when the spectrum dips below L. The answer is -4.22 Angstrom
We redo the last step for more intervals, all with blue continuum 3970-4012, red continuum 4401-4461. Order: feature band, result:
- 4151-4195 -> -2.9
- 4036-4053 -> -2.2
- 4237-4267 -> -1.6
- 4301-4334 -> 0.7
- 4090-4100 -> 0.5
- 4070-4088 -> -1.5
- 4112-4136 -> -1.2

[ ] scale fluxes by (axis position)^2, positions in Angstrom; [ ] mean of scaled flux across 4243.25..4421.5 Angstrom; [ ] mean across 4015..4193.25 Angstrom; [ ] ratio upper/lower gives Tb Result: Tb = 1.1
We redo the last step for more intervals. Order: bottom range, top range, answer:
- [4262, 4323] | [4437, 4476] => 1.16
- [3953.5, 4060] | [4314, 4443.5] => 1.31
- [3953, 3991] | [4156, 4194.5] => 1.43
